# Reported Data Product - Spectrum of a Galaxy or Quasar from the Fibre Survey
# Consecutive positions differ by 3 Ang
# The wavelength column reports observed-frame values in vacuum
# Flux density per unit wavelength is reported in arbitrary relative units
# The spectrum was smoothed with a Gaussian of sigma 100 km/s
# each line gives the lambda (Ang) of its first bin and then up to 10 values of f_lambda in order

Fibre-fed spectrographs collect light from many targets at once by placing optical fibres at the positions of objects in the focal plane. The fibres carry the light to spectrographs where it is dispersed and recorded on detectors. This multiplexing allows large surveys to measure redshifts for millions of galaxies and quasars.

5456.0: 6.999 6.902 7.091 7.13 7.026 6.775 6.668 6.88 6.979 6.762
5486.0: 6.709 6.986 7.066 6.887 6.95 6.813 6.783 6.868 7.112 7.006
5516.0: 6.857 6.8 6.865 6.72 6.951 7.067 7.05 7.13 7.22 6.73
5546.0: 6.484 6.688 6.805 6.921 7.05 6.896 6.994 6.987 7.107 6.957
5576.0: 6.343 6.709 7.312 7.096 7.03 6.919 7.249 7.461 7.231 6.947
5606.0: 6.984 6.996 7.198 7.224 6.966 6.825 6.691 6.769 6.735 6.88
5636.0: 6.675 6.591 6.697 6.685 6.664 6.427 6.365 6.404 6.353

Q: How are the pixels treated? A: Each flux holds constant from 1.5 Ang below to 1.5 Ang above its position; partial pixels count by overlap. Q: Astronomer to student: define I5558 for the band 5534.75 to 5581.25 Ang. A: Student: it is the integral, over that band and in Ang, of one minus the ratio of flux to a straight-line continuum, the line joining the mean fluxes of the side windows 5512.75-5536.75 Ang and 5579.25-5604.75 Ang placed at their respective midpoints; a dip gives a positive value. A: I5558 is 1.0 Ang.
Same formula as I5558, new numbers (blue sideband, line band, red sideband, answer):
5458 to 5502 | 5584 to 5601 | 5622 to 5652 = -1.0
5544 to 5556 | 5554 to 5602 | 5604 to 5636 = -1.6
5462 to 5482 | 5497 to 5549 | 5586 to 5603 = 0.9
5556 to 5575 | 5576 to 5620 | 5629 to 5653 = -1.4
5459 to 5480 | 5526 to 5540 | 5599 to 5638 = -0.3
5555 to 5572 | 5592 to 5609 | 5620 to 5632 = -0.7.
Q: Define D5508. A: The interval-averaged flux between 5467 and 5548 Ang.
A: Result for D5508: 6.89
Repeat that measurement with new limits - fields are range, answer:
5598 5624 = 7.03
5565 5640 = 6.96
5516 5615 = 6.97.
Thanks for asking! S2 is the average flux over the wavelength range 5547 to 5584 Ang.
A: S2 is 6.89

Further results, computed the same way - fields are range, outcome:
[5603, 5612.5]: 7.03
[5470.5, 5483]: 6.82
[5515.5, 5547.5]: 6.9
